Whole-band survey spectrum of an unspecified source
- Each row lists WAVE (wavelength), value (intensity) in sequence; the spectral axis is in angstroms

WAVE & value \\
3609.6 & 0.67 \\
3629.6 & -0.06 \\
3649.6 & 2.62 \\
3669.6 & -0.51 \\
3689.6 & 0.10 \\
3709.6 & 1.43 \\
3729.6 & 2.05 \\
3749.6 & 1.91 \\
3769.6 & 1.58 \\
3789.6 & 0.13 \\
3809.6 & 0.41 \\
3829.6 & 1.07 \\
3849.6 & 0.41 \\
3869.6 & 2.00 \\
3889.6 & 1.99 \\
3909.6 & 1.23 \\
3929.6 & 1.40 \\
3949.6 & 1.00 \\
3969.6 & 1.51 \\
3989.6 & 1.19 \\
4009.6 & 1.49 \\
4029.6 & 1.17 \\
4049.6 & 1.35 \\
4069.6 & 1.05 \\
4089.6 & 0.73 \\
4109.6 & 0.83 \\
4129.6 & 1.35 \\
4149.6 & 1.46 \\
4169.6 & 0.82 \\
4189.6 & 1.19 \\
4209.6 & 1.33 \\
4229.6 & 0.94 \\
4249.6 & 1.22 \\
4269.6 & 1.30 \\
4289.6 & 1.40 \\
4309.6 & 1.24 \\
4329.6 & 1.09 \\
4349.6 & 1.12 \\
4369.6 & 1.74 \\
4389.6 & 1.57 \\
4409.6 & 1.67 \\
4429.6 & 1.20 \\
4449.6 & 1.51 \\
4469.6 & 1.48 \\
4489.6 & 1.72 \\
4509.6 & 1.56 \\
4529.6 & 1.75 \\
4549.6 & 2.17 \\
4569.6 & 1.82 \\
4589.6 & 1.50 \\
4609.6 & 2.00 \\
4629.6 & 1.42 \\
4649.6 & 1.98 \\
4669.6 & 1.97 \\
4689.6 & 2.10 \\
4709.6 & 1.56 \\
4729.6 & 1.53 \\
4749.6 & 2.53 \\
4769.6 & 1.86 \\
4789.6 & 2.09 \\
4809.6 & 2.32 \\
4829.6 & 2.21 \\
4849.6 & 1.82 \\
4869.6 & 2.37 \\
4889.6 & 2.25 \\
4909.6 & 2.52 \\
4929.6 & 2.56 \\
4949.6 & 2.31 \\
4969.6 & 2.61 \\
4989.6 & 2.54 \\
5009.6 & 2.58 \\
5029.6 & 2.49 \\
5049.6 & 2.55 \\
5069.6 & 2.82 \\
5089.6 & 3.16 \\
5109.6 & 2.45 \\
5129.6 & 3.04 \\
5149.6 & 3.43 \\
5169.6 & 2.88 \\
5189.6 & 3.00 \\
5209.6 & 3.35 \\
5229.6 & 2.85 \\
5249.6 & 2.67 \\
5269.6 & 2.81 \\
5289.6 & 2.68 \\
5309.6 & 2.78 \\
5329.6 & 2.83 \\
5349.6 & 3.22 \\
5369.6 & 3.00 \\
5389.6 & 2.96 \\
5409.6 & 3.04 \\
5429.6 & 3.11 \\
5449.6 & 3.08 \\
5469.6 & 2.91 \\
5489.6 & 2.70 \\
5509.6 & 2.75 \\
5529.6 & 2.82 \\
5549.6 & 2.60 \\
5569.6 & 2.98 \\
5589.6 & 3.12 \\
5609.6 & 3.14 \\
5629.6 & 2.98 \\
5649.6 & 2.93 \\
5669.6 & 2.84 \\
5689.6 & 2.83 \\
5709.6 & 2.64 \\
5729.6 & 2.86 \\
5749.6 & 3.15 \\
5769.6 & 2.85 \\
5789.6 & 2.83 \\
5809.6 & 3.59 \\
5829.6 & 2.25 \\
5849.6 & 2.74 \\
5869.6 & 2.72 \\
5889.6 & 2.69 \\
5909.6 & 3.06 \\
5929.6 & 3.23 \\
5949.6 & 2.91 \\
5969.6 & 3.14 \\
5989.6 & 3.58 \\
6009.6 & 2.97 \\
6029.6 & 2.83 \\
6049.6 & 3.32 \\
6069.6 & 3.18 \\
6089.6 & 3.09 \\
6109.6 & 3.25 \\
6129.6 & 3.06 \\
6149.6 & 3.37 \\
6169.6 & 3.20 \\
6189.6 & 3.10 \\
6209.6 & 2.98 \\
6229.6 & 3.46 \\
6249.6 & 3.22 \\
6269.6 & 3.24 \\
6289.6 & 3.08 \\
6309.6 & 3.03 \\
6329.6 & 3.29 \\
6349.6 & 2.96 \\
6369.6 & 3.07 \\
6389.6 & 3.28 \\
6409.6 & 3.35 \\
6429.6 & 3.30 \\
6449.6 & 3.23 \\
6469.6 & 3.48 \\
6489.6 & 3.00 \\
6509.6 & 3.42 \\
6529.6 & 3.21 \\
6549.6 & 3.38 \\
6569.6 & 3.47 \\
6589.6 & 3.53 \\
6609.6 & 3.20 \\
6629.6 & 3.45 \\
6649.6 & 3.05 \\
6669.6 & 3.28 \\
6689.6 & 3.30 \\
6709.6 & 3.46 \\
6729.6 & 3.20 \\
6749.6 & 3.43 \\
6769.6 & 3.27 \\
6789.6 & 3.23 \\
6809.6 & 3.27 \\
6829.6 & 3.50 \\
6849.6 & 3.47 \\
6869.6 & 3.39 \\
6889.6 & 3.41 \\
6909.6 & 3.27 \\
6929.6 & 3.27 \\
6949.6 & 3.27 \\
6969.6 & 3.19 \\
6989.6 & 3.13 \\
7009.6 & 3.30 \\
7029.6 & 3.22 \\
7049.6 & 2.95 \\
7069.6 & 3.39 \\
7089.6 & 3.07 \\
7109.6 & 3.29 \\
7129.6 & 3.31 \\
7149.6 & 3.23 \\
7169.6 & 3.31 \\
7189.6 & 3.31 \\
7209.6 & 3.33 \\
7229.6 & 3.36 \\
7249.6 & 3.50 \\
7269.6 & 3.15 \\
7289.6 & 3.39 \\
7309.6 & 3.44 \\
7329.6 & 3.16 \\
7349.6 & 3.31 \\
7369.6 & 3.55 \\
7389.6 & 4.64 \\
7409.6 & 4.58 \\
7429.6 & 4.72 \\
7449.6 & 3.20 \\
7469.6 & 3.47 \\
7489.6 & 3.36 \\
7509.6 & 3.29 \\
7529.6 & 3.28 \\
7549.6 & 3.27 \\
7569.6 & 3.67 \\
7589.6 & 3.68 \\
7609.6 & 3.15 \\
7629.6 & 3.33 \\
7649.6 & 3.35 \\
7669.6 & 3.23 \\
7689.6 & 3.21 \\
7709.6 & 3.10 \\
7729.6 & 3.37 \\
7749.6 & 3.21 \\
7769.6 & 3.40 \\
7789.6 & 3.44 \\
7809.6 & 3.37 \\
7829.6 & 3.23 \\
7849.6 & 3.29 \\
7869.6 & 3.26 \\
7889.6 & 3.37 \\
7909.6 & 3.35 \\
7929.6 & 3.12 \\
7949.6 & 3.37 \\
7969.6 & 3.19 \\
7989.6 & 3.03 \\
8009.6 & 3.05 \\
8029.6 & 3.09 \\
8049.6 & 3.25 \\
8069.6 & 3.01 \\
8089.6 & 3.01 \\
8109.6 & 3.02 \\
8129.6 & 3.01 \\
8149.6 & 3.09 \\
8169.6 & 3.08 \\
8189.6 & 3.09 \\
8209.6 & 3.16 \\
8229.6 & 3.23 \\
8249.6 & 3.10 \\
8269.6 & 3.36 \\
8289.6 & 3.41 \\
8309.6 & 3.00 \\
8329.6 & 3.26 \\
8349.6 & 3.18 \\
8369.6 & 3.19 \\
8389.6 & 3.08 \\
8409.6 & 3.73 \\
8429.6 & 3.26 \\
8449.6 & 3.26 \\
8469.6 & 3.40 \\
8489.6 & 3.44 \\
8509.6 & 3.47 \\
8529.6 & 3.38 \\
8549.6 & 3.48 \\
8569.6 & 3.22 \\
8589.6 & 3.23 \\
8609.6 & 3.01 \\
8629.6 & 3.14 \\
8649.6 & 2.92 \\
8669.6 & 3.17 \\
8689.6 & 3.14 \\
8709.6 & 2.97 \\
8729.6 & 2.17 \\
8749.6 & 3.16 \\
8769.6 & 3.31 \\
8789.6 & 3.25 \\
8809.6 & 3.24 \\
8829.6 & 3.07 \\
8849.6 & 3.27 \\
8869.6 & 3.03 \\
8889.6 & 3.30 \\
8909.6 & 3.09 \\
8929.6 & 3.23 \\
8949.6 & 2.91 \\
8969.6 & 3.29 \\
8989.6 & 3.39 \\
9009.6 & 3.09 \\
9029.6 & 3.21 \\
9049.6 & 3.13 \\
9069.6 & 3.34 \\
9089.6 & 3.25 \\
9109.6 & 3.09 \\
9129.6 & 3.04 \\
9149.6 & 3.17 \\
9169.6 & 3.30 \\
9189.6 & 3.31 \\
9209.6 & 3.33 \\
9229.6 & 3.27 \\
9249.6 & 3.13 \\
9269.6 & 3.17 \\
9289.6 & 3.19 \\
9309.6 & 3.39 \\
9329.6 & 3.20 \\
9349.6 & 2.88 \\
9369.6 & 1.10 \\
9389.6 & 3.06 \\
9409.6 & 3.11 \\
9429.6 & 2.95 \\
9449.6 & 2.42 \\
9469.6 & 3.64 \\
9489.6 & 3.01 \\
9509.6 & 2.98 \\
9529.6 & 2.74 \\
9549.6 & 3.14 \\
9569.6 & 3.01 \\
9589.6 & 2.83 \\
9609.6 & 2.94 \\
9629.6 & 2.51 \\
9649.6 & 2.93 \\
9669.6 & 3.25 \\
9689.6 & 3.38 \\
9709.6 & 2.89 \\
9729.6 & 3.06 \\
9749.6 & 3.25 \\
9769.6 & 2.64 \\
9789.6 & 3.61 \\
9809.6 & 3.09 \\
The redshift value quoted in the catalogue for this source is 0.127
